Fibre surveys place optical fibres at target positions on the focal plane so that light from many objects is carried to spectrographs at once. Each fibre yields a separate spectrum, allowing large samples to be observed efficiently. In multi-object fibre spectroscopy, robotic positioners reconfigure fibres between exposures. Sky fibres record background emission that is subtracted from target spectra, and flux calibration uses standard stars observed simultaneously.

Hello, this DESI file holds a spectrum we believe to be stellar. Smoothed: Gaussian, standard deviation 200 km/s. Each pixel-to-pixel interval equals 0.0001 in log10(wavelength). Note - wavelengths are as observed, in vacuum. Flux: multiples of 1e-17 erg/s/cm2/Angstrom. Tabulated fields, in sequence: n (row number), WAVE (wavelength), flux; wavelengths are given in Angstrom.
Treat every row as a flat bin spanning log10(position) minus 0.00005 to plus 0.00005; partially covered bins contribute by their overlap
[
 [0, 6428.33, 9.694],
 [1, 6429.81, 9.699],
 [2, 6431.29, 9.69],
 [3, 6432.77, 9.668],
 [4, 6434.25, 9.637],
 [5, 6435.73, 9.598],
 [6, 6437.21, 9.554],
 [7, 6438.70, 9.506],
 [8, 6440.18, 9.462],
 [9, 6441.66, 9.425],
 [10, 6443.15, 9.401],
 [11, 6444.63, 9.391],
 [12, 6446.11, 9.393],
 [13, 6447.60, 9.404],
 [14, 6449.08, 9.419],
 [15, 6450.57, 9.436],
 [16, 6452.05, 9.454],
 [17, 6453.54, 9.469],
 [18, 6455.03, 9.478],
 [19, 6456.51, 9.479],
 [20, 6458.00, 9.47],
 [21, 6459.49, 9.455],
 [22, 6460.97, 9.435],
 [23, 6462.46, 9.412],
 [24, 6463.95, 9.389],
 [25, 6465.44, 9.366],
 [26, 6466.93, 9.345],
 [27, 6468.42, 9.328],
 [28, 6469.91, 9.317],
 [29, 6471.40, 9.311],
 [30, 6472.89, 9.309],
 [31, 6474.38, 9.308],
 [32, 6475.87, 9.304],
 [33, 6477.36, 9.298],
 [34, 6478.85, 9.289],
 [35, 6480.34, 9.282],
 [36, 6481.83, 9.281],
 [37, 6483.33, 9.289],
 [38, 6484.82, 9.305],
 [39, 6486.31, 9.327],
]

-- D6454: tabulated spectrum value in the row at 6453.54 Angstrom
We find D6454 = 9.469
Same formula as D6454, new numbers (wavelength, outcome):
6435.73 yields 9.598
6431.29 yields 9.69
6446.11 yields 9.393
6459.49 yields 9.455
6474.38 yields 9.308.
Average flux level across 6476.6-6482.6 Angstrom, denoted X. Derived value 9.29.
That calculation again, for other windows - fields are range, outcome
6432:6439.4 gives 9.59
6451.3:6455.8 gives 9.48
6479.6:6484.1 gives 9.28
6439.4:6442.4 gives 9.46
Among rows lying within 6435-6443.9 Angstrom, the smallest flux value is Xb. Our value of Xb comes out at 9.401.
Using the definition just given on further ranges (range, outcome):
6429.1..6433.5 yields 9.668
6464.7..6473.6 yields 9.309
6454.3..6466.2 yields 9.366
